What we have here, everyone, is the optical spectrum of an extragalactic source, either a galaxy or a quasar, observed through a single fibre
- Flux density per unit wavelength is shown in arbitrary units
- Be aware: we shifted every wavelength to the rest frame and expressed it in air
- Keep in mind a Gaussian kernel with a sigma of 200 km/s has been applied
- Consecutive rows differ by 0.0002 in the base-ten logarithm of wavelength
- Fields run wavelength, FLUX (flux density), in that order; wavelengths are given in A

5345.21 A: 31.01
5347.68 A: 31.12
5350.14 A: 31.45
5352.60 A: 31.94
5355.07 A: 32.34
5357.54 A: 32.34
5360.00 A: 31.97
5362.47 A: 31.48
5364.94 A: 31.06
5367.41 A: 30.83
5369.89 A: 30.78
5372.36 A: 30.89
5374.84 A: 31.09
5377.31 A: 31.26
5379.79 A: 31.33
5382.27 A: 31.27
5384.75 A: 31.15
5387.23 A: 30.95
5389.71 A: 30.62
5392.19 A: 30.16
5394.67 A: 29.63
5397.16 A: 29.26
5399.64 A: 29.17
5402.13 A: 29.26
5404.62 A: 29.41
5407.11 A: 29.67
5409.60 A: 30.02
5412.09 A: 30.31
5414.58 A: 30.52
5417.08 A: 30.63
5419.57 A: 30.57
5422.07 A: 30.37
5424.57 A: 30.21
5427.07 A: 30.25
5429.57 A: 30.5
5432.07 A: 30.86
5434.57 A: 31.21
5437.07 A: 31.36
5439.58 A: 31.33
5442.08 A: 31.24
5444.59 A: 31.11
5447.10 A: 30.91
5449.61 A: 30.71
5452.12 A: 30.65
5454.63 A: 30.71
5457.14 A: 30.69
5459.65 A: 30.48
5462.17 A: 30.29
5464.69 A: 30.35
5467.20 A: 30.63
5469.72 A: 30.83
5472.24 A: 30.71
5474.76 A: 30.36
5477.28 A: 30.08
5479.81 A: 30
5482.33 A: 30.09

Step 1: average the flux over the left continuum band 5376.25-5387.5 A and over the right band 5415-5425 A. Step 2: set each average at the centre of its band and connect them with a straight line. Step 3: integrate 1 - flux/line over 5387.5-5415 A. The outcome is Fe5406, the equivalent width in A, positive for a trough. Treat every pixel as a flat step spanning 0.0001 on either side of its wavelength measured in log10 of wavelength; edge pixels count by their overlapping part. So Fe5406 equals 0.9 A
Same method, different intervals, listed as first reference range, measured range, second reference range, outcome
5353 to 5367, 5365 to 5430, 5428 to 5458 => 2.1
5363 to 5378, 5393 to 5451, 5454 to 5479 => 0.7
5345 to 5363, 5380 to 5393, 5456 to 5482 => 0.2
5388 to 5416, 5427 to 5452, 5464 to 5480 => -0.7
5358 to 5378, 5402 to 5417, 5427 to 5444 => 0.5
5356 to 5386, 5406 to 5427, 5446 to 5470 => 0.4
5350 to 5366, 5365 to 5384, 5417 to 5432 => 0.3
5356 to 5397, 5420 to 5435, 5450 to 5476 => 0.1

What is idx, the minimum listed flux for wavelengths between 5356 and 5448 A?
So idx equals 29.17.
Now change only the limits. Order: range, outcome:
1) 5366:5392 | 30.62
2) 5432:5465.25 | 30.29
